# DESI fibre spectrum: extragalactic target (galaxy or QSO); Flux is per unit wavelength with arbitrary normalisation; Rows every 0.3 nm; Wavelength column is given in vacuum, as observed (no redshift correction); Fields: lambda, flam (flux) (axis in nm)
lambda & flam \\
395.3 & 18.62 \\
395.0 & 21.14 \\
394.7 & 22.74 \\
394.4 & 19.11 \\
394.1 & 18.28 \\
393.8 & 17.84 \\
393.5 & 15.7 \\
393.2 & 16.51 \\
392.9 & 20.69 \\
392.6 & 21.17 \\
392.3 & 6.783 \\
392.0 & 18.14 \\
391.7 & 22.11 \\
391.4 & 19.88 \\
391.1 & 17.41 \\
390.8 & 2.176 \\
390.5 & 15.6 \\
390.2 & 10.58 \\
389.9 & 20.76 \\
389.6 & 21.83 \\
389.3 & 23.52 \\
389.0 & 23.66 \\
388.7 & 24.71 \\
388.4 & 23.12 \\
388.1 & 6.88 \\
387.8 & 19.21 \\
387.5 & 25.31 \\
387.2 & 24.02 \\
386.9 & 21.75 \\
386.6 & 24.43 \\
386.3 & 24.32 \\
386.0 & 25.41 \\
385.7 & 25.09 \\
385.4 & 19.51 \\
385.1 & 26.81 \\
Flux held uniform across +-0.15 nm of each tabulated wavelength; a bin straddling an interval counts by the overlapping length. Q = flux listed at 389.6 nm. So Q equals 21.83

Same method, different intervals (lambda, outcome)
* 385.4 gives 19.51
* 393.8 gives 17.84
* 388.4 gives 23.12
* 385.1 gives 26.81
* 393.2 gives 16.51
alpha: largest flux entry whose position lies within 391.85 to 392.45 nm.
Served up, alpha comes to 18.14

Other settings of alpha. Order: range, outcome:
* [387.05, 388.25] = 25.31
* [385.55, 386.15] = 25.41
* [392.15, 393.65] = 21.17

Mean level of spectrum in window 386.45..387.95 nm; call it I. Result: 22.9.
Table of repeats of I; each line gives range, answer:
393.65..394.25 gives 18.1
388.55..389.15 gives 24.2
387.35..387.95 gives 22.3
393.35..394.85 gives 18.7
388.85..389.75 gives 23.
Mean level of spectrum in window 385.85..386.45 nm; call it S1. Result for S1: 24.9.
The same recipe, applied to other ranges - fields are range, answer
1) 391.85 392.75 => 15.4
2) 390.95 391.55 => 18.6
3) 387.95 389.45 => 20.4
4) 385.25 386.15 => 23.3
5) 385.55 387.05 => 24.2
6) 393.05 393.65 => 16.1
